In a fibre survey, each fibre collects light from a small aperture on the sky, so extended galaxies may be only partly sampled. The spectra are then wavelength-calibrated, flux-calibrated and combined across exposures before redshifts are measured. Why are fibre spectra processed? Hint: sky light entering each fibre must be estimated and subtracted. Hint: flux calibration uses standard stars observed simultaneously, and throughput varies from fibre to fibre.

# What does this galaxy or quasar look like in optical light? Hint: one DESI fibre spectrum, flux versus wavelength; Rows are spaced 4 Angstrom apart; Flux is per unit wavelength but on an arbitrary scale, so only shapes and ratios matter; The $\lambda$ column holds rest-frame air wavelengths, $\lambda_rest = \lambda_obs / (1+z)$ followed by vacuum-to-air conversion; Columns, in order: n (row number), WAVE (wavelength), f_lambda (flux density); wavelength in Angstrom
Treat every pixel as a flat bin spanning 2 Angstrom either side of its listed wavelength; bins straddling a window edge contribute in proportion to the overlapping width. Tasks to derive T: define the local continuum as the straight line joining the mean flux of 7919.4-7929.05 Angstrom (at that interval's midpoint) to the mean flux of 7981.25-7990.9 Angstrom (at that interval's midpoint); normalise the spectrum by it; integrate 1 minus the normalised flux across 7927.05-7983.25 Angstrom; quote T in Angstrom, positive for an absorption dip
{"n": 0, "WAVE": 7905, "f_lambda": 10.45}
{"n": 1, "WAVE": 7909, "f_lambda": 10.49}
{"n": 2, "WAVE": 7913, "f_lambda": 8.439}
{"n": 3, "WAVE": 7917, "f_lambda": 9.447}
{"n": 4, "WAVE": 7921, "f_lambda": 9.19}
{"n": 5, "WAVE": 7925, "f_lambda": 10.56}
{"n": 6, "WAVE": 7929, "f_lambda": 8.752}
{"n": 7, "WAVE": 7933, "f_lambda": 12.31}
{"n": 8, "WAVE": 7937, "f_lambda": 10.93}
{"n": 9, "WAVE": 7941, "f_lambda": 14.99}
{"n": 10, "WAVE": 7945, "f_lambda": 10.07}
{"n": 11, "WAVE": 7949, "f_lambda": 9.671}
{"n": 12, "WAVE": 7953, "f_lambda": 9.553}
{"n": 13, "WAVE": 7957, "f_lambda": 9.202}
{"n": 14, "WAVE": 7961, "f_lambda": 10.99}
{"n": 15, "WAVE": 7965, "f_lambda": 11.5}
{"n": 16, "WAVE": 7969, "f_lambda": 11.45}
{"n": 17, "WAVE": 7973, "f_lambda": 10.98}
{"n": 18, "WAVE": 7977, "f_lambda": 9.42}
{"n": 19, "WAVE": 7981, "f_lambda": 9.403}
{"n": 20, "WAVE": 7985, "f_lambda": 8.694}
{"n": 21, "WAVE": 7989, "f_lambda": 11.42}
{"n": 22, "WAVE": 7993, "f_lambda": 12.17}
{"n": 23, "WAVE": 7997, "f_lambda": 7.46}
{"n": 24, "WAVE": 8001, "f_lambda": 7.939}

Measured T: -4.9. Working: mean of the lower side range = 9.66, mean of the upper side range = 9.92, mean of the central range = 10.7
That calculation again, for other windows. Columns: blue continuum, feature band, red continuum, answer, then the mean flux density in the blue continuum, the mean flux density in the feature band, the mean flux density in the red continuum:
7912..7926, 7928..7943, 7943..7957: -3.8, 9.4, 11.9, 9.68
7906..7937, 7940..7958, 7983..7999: -1.1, 9.97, 10.5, 9.94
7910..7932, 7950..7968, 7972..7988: -1.4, 9.47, 10.3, 9.65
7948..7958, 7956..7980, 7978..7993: -2.0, 9.48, 10.6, 10.1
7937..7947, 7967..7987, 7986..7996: 2.5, 12.2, 9.99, 11.1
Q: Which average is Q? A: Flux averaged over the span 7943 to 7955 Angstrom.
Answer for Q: 9.76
